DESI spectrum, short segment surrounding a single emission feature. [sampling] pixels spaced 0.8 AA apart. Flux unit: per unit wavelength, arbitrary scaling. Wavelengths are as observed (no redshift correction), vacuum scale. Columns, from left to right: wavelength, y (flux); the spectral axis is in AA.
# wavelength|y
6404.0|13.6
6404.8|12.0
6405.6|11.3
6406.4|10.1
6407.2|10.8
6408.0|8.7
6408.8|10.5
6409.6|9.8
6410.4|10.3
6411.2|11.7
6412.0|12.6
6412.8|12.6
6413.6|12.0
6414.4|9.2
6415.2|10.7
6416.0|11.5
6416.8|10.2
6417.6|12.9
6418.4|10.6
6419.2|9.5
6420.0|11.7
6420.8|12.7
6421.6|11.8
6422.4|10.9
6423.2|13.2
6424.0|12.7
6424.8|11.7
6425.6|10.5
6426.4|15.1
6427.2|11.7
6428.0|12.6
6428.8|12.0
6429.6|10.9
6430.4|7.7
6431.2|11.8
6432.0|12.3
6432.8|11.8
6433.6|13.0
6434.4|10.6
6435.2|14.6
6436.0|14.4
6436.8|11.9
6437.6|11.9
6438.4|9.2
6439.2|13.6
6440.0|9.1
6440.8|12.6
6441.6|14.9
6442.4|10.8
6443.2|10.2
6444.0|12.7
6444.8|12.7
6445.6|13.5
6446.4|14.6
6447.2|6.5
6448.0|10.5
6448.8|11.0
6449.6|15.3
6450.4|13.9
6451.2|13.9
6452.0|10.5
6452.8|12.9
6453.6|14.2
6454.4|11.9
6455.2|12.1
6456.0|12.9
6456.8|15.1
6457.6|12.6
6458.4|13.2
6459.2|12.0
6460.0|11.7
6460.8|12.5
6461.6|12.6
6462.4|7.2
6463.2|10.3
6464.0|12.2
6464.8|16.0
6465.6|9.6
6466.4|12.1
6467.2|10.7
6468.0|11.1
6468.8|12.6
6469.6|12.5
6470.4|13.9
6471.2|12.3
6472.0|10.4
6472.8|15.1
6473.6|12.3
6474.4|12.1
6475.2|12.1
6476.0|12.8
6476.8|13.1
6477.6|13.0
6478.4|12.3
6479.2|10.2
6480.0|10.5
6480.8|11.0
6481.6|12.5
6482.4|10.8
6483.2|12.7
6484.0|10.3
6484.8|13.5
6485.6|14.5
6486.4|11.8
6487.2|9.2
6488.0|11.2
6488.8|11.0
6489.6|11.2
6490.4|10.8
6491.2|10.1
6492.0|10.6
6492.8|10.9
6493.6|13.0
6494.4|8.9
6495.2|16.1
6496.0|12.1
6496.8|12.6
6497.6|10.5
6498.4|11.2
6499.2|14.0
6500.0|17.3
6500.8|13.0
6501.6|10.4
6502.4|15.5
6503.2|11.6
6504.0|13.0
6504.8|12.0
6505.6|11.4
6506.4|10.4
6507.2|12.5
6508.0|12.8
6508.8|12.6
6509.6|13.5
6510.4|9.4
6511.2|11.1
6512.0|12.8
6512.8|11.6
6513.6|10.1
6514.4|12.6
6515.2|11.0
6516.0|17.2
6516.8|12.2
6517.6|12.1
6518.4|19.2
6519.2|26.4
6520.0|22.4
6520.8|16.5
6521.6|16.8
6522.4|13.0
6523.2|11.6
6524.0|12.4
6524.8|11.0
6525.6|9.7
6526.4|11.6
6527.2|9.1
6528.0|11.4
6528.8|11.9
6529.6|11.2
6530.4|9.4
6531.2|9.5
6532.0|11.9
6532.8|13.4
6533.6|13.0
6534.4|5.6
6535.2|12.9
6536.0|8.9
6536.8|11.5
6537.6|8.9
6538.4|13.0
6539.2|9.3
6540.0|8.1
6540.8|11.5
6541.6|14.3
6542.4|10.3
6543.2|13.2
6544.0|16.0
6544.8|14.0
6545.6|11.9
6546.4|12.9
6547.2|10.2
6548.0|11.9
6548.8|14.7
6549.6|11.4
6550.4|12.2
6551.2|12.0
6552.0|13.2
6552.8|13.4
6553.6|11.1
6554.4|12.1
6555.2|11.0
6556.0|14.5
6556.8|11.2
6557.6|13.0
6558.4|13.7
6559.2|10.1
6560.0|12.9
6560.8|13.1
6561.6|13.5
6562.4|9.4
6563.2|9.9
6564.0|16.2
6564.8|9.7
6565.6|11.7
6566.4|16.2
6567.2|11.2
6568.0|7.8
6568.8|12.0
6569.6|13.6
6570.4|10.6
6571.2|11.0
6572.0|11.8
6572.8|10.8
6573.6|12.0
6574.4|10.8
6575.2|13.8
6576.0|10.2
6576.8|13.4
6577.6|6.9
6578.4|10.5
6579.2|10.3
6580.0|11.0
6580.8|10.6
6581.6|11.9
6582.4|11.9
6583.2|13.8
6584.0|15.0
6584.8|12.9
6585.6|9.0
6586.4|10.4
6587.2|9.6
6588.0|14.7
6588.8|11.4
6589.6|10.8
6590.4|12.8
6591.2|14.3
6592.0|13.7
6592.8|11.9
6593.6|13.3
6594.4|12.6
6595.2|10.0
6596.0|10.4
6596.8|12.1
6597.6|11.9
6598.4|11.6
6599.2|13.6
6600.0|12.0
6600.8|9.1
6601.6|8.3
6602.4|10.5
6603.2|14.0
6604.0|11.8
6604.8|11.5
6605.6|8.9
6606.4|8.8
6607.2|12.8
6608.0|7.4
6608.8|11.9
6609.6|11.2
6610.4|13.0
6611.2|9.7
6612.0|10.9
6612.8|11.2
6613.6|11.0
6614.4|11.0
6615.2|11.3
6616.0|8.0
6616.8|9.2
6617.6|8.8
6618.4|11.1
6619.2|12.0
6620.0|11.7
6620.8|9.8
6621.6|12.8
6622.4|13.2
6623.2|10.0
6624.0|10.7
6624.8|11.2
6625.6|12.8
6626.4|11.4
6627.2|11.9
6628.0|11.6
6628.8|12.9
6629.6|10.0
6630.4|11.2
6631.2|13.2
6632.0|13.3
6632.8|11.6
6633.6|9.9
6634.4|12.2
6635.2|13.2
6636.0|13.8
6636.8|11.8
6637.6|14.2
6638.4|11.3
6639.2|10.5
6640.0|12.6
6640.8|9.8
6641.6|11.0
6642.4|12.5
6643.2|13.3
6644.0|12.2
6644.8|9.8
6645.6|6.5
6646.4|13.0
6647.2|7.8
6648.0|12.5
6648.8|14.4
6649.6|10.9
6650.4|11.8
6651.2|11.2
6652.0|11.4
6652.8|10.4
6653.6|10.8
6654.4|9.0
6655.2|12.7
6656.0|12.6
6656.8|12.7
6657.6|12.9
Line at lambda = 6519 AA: [O III] 5007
